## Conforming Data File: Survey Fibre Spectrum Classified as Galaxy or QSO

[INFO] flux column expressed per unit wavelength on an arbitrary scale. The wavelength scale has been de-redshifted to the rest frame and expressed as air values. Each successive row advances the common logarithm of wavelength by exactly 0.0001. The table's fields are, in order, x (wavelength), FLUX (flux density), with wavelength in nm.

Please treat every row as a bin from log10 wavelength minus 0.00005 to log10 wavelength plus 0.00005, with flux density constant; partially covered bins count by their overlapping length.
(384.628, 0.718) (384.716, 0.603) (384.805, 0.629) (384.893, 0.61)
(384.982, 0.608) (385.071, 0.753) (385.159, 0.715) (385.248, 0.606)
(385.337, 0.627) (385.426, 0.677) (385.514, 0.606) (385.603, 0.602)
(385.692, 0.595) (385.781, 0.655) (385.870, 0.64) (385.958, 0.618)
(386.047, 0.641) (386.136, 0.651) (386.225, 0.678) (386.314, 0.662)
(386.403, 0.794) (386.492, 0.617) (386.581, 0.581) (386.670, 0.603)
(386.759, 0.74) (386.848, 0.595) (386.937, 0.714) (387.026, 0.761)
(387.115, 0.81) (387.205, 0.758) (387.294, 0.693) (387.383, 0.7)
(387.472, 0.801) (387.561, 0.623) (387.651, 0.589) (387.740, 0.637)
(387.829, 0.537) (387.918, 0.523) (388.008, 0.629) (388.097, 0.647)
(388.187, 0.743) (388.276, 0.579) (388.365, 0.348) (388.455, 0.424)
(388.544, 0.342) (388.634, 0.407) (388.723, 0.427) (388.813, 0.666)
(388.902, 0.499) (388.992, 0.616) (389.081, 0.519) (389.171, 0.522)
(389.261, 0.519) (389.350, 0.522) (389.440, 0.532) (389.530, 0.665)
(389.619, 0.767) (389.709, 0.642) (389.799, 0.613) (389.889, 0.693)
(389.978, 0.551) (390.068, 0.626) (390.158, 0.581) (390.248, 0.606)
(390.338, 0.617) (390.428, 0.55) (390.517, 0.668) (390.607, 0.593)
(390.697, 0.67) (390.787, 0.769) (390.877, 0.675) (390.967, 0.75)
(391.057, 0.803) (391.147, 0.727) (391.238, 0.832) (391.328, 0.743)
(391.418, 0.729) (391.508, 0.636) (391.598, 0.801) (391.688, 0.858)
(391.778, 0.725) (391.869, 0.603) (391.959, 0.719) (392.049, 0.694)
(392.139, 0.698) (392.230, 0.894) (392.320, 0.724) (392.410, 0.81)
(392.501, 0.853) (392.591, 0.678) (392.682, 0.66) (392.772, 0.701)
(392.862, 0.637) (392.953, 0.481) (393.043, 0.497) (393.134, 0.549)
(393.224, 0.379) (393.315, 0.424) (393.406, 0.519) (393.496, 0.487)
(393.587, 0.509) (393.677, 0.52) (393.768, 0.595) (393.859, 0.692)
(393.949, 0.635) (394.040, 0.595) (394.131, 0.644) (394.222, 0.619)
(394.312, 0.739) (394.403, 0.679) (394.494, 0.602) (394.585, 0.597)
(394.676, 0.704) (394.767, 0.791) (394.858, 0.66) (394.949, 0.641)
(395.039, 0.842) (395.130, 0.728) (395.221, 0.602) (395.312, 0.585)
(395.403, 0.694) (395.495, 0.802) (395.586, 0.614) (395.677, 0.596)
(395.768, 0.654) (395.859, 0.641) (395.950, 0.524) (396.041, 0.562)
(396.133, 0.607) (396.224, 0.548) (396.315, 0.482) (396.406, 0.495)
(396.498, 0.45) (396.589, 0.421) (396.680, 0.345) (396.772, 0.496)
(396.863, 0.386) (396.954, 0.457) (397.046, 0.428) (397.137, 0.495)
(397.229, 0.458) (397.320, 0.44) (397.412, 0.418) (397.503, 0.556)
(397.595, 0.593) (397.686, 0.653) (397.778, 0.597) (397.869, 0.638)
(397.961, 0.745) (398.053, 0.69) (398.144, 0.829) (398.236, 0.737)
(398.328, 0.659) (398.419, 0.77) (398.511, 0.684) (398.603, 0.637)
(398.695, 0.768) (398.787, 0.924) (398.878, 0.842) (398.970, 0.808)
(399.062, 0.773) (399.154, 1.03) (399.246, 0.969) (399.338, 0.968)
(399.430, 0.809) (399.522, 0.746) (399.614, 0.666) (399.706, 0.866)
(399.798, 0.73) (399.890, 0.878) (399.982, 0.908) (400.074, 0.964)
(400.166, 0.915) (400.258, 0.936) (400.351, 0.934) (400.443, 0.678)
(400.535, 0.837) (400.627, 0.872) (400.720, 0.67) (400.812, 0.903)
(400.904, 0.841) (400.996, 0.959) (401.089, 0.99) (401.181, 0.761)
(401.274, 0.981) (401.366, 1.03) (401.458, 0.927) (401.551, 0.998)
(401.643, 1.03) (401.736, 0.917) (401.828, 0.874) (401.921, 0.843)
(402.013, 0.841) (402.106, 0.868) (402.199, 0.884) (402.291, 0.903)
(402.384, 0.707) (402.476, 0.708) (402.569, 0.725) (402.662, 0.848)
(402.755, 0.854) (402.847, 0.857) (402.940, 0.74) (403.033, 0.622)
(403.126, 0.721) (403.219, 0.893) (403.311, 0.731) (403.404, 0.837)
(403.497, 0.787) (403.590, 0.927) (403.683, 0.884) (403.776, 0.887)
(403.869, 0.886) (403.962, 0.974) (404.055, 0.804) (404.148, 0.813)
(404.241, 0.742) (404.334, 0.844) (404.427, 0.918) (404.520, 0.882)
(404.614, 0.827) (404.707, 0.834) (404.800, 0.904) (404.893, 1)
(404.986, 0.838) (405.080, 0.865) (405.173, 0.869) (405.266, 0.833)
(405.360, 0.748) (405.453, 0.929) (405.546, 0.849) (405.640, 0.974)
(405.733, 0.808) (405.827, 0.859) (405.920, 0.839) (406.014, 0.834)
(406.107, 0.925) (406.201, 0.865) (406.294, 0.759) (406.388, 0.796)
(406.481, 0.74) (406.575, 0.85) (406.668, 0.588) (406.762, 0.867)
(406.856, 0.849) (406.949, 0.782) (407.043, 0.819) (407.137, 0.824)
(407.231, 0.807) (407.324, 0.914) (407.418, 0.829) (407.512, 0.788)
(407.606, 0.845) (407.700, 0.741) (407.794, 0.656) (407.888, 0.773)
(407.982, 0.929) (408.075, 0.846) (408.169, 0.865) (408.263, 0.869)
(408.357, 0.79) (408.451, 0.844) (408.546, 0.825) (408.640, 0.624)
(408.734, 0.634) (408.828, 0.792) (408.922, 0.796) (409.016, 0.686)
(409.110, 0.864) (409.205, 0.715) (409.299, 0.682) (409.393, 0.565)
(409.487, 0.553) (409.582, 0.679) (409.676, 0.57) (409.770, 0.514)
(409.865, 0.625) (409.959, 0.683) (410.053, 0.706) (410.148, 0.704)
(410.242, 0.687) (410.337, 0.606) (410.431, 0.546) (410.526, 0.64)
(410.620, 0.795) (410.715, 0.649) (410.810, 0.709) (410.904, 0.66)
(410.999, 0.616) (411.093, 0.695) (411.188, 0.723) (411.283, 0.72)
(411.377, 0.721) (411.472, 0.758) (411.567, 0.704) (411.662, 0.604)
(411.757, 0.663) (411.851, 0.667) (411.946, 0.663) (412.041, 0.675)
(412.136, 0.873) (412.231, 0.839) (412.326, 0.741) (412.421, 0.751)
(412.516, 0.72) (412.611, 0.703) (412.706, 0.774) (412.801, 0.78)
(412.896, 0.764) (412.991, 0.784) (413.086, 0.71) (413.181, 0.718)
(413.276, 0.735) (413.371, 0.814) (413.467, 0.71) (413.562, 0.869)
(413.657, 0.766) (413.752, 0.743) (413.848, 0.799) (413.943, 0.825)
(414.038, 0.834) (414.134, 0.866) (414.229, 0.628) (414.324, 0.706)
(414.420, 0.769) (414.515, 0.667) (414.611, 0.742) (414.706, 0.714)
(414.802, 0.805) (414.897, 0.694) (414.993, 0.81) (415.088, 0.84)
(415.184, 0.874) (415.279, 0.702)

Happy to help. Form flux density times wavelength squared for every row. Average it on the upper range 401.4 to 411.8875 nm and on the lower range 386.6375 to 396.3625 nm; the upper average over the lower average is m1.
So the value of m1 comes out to 1.33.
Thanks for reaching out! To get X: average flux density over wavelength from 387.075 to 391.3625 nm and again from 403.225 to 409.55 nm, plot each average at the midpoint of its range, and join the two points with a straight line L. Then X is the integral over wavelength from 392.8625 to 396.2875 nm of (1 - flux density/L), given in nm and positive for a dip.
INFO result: 0.36 nm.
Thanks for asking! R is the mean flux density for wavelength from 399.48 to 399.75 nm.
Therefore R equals 0.759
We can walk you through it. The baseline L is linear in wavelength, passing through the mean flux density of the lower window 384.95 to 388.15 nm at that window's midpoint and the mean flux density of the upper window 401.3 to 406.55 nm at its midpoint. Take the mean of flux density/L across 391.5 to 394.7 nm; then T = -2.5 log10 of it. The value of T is 0.14 mag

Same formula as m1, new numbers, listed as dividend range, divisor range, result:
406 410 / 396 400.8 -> 1.16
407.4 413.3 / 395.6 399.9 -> 1.18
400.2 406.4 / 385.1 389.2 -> 1.50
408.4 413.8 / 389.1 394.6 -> 1.21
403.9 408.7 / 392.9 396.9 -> 1.51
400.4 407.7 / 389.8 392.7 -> 1.28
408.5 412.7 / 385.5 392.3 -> 1.20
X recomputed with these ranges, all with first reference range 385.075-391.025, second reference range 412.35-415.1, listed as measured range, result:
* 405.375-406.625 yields -0.22 nm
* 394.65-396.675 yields 0.15 nm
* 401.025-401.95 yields -0.32 nm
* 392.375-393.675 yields 0.14 nm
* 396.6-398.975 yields 0.22 nm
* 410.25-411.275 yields 0.11 nm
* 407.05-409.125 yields -0.19 nm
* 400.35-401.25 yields -0.20 nm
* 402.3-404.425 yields -0.33 nm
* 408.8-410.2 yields 0.12 nm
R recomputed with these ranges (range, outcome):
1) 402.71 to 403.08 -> 0.768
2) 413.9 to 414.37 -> 0.772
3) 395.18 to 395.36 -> 0.595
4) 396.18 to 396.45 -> 0.509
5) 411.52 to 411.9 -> 0.66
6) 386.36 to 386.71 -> 0.649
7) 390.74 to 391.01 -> 0.731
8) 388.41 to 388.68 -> 0.391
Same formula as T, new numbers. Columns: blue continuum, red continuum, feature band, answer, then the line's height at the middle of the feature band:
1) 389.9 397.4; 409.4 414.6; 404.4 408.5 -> -0.22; 0.684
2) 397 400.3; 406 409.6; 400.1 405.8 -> -0.13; 0.757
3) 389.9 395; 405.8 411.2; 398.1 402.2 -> -0.22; 0.699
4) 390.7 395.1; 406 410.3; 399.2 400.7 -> -0.20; 0.71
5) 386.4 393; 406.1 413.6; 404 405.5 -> -0.19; 0.716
